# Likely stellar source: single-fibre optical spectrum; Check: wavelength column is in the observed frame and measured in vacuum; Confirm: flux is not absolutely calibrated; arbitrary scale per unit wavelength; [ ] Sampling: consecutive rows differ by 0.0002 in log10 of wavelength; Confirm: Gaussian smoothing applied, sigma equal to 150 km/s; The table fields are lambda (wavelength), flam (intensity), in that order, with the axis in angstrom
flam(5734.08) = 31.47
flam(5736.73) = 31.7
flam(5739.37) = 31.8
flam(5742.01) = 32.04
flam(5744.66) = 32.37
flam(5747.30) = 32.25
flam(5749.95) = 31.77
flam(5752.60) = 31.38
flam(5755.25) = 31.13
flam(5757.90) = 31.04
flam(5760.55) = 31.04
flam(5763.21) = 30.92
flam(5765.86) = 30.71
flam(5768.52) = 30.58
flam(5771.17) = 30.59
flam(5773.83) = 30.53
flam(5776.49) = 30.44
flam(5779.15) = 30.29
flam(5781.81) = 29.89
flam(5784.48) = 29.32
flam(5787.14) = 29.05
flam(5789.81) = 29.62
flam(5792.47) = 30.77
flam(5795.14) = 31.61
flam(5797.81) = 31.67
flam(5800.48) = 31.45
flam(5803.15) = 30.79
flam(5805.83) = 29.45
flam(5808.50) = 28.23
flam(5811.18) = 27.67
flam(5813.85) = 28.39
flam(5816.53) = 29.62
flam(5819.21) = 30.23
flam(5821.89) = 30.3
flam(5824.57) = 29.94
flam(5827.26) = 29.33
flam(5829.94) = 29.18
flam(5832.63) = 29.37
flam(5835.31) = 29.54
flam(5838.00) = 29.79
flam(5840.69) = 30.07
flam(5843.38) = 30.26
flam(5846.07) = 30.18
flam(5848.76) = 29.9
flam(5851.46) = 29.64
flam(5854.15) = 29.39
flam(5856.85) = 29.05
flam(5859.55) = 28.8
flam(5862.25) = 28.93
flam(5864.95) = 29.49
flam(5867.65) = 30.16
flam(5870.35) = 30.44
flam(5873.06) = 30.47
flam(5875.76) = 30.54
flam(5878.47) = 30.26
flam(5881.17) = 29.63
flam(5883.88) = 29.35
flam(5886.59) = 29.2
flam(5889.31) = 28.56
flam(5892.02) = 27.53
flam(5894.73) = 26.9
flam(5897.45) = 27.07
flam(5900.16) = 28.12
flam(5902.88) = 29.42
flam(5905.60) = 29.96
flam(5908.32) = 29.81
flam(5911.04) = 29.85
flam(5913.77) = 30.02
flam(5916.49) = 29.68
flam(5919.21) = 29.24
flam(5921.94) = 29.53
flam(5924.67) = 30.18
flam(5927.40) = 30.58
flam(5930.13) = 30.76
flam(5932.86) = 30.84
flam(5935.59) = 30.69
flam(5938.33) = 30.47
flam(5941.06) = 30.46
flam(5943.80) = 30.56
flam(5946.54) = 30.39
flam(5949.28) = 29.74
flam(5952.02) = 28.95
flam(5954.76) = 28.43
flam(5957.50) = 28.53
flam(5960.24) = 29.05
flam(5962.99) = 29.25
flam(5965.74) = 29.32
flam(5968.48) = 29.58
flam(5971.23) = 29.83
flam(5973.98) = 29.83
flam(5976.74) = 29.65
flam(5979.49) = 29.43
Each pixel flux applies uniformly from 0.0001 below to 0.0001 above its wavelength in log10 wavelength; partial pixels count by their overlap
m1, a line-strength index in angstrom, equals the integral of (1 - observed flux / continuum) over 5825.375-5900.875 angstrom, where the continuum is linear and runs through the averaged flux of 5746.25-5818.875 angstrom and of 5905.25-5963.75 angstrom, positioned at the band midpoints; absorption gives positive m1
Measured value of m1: 1.91 angstrom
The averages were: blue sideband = 30.4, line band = 29.3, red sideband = 29.9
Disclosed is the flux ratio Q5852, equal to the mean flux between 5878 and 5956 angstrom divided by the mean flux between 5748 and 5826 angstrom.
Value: 0.97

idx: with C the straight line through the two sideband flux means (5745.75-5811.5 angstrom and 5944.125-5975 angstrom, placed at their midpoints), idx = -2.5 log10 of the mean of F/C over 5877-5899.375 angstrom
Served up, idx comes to 0.048 mag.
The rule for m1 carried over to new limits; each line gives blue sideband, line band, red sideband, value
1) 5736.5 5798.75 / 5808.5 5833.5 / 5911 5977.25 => 1.1 angstrom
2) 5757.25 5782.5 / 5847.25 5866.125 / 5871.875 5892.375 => 0.3 angstrom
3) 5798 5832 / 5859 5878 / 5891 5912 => -0.6 angstrom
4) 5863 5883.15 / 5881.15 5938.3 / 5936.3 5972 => 0.9 angstrom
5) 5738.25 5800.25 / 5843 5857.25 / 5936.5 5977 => 0.3 angstrom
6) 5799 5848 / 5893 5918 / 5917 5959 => 0.8 angstrom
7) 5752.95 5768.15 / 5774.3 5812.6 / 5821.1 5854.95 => 0.5 angstrom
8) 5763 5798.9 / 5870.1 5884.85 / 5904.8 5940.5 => 0.1 angstrom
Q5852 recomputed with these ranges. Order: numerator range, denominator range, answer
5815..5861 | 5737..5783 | 0.95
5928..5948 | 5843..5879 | 1.03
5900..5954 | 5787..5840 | 1.01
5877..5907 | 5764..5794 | 0.95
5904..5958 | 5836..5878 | 1.00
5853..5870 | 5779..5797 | 0.98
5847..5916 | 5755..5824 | 0.97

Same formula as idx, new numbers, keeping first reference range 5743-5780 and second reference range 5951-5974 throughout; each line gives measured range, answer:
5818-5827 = 0.02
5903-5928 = -0.01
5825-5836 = 0.04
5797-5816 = 0.04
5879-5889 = 0.02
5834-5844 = 0.02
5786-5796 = 0.02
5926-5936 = -0.05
